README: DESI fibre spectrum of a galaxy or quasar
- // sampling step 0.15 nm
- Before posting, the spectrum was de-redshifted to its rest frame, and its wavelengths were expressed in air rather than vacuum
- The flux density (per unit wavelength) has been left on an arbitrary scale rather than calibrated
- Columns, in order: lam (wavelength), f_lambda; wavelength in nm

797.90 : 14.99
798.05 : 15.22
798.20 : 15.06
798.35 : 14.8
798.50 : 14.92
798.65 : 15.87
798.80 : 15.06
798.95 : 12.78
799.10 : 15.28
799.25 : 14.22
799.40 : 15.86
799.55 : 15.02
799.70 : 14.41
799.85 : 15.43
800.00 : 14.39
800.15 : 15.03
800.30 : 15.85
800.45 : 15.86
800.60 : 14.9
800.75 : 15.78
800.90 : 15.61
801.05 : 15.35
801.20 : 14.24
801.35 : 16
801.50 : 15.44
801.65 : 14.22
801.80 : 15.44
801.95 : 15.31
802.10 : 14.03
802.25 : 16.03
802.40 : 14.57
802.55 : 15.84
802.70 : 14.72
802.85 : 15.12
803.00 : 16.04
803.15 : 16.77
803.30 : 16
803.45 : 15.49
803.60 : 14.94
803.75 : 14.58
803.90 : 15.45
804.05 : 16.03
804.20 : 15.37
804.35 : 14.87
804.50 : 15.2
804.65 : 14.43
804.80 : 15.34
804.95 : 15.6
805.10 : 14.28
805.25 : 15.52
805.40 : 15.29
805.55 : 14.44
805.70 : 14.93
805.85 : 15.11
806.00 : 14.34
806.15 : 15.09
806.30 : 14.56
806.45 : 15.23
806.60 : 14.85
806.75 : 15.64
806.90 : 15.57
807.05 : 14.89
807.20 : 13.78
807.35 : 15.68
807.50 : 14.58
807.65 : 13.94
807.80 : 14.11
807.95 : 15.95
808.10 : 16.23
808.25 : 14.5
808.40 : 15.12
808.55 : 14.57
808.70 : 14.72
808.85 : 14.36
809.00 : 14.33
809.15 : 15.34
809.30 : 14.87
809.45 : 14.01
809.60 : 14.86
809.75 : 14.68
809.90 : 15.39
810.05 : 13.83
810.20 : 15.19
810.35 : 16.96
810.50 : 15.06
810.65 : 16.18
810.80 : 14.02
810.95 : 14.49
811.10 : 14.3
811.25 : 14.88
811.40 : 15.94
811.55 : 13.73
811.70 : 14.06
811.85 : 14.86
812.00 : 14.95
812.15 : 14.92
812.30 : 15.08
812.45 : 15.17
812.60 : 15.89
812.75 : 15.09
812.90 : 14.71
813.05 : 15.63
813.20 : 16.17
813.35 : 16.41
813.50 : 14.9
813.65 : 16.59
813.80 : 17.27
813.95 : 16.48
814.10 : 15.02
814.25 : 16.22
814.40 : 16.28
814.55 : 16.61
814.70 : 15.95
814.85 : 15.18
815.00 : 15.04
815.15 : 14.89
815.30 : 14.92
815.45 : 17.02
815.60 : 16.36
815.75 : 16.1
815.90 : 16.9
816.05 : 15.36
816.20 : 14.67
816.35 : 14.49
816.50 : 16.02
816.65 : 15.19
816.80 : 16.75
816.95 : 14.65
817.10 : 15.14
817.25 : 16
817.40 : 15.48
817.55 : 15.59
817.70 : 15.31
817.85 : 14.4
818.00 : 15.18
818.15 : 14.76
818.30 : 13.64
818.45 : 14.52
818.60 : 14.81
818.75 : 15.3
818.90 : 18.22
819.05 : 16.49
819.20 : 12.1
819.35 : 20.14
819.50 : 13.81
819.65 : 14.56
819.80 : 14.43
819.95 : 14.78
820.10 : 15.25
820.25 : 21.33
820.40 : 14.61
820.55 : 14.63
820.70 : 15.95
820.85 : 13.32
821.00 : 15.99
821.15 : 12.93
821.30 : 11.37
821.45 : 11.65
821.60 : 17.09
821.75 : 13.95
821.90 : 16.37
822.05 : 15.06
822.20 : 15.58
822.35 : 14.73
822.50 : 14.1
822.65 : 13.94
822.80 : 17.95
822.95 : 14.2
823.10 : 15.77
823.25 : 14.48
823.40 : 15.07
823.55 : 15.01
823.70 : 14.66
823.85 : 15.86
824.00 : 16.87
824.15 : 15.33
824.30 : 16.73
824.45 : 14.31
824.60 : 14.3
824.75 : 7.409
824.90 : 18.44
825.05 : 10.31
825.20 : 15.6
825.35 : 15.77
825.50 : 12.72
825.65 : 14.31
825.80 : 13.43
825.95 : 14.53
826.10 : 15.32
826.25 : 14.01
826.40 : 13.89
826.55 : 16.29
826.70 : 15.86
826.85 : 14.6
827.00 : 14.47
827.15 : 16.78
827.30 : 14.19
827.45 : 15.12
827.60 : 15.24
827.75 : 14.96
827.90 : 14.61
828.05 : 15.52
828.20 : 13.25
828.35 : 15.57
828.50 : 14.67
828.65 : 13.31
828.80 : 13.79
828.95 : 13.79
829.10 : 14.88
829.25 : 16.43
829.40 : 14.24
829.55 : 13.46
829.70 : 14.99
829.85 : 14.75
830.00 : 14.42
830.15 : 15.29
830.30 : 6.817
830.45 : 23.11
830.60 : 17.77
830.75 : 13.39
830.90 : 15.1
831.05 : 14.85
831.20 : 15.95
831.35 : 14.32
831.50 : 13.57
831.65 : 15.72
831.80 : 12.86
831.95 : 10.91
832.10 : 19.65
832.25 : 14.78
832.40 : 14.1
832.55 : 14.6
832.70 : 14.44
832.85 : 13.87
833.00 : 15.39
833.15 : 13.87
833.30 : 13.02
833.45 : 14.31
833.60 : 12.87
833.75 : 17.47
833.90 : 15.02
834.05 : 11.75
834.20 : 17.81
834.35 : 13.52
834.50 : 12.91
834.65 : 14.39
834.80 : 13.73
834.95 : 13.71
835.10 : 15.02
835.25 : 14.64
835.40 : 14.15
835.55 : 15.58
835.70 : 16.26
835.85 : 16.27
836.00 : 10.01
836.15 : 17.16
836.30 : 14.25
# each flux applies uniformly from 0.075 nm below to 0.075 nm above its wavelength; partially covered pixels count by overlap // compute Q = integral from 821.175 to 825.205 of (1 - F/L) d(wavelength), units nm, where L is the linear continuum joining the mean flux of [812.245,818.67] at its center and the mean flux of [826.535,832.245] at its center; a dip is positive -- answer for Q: 0.14 nm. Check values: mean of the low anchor 15.5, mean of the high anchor 14.8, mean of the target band 14.6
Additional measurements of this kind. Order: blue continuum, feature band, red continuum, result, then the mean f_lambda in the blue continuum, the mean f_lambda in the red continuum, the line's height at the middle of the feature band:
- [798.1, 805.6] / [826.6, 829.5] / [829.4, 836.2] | -0.02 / 15.2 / 14.6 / 14.7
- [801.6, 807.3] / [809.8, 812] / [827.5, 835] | 0.01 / 15.1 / 14.6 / 15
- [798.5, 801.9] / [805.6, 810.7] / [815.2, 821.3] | 0.09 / 15.1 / 15.4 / 15.2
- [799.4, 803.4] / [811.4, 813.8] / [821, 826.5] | -0.06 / 15.3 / 14.6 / 14.9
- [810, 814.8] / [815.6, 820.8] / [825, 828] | -0.14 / 15.4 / 14.6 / 15.1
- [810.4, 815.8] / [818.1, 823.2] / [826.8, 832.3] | 0.02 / 15.5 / 14.8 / 15.2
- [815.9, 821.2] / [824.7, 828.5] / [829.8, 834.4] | 0.11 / 15.3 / 14.7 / 15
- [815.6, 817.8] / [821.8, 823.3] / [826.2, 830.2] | -0.01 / 15.6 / 14.8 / 15.2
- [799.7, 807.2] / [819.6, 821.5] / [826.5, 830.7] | 0.04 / 15.2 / 14.9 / 15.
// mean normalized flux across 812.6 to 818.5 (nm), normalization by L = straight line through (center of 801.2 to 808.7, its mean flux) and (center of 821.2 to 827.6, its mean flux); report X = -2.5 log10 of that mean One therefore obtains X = -0.05 mag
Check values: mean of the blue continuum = 15.1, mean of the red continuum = 14.7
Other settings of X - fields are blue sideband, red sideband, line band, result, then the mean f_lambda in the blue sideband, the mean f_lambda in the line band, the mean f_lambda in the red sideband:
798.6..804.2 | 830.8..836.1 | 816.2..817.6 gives -0.04 mag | 15.2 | 15.4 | 14.5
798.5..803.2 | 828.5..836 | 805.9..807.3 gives 0.01 mag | 15.2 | 14.9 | 14.6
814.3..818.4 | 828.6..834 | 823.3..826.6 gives 0.03 mag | 15.5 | 14.5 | 14.6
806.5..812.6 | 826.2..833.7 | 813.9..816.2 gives -0.07 mag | 14.9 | 15.8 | 14.7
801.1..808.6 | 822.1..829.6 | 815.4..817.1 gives -0.06 mag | 15.1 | 15.7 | 14.7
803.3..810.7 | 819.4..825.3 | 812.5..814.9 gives -0.07 mag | 15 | 15.9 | 14.8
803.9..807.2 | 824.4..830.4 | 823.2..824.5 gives -0.07 mag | 15.1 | 15.4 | 14.3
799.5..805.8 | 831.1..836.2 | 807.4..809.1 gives 0.02 mag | 15.2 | 14.8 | 14.5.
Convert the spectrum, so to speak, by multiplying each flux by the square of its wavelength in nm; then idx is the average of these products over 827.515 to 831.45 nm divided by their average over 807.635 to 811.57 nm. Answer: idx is 1.0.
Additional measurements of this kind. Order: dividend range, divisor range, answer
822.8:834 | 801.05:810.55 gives 1.03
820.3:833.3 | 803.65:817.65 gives 1.00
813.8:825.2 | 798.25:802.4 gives 1.06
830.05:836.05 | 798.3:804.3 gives 1.04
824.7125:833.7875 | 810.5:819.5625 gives 0.98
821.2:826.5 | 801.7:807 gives 1.01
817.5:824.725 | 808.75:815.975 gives 1.00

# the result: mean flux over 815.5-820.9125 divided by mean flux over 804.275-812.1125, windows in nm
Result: 1.04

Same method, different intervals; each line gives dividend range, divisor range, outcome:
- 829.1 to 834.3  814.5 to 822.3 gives 0.96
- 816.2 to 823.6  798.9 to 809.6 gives 1.01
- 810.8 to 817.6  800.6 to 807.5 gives 1.02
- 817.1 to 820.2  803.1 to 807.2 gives 1.01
